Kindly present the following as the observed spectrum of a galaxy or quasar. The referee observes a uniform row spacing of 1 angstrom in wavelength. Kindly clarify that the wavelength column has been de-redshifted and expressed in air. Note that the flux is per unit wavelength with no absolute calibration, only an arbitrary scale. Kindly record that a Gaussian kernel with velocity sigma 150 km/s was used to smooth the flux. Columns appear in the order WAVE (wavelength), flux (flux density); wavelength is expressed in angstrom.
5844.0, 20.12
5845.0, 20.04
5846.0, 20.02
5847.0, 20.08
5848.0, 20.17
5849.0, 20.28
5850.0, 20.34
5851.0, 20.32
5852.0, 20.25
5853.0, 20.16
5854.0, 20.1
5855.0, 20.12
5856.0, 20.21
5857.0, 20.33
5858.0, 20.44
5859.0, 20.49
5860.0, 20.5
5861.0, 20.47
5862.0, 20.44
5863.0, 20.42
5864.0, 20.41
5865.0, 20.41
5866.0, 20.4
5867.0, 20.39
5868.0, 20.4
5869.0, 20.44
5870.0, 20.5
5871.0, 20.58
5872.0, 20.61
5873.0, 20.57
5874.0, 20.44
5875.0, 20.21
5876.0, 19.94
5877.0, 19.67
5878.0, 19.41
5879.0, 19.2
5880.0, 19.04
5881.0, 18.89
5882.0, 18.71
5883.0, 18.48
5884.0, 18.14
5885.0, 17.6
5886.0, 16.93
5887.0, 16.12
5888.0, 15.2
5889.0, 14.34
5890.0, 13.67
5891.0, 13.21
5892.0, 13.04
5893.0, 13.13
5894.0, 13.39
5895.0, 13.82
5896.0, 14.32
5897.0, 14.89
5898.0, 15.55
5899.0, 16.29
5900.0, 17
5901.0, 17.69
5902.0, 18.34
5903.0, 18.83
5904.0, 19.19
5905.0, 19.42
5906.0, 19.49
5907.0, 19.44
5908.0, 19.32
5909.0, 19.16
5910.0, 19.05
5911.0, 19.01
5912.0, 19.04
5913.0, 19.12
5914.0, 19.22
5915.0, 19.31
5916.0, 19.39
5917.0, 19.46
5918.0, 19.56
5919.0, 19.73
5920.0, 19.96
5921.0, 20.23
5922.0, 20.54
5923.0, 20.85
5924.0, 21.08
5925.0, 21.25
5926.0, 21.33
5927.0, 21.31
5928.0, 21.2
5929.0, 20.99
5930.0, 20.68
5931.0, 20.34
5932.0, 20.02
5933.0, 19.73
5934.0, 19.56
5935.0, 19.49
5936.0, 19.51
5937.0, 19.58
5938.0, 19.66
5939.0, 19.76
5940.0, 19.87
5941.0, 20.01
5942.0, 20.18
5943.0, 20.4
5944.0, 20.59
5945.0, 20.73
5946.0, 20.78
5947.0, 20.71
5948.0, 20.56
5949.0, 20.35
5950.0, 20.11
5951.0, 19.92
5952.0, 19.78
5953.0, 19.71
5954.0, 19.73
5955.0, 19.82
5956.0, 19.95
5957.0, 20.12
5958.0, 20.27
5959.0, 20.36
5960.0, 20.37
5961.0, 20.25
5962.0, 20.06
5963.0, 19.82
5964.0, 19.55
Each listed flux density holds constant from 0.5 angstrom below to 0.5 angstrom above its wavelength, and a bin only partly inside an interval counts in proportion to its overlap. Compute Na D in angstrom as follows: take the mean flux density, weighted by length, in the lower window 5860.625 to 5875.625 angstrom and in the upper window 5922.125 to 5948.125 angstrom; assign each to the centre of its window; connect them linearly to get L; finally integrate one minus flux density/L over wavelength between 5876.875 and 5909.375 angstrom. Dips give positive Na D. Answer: 5.5 angstrom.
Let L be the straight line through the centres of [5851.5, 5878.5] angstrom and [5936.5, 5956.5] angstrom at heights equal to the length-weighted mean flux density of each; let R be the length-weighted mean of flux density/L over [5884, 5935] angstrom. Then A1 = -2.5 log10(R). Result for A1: 0.11 mag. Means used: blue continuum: 20.3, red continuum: 20.1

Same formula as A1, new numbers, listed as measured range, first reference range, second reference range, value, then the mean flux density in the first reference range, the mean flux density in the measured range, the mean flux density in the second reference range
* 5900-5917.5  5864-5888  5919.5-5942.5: 0.05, 19.4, 19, 20.3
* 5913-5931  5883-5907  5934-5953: -0.11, 16.2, 20.3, 20.1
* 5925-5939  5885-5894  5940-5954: -0.08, 14.6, 20.3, 20.3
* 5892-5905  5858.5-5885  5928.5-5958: 0.24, 19.9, 16.1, 20.1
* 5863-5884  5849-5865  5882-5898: -0.12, 20.3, 19.9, 15.2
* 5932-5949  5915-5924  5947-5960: 0.00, 20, 20.1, 20.1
